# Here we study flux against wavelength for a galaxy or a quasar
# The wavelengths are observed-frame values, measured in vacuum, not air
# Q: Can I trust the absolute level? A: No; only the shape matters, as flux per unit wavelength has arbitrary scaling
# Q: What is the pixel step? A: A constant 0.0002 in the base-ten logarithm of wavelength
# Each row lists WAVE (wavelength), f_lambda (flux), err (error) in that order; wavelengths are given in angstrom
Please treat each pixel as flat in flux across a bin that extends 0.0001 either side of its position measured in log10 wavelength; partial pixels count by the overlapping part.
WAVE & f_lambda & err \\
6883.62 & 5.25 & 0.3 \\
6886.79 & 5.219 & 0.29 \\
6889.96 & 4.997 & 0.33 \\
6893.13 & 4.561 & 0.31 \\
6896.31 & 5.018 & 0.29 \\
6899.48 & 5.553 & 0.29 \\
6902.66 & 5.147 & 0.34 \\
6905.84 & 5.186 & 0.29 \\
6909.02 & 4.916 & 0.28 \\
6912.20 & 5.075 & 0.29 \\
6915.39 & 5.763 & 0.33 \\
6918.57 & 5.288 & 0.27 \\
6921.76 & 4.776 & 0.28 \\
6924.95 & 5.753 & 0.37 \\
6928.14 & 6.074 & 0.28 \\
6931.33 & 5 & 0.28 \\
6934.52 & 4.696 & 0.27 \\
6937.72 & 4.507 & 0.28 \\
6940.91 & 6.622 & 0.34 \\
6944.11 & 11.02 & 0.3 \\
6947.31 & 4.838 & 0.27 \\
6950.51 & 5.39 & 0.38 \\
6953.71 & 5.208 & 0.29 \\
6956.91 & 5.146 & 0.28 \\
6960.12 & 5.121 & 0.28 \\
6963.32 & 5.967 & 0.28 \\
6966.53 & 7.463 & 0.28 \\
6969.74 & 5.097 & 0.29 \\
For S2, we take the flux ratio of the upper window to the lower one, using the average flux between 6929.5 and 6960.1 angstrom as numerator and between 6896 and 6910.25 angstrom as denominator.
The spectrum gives 1.1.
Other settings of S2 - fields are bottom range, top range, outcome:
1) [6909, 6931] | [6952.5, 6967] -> 1.05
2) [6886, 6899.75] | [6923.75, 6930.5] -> 1.16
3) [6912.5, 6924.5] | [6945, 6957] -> 1.04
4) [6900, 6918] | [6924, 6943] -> 1.06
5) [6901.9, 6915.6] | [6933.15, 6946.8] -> 1.28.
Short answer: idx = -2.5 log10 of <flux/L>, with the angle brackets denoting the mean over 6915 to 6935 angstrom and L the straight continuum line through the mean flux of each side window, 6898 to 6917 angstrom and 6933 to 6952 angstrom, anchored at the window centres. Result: 0.07 mag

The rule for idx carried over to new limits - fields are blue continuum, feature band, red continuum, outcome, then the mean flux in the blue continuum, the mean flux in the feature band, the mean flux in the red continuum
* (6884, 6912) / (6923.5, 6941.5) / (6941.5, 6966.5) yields 0.08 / 5.08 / 5.37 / 6.2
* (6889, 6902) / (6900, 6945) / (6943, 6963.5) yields -0.02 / 5.04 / 5.62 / 5.99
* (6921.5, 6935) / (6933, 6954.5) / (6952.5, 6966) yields -0.12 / 5.35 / 6.08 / 5.53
